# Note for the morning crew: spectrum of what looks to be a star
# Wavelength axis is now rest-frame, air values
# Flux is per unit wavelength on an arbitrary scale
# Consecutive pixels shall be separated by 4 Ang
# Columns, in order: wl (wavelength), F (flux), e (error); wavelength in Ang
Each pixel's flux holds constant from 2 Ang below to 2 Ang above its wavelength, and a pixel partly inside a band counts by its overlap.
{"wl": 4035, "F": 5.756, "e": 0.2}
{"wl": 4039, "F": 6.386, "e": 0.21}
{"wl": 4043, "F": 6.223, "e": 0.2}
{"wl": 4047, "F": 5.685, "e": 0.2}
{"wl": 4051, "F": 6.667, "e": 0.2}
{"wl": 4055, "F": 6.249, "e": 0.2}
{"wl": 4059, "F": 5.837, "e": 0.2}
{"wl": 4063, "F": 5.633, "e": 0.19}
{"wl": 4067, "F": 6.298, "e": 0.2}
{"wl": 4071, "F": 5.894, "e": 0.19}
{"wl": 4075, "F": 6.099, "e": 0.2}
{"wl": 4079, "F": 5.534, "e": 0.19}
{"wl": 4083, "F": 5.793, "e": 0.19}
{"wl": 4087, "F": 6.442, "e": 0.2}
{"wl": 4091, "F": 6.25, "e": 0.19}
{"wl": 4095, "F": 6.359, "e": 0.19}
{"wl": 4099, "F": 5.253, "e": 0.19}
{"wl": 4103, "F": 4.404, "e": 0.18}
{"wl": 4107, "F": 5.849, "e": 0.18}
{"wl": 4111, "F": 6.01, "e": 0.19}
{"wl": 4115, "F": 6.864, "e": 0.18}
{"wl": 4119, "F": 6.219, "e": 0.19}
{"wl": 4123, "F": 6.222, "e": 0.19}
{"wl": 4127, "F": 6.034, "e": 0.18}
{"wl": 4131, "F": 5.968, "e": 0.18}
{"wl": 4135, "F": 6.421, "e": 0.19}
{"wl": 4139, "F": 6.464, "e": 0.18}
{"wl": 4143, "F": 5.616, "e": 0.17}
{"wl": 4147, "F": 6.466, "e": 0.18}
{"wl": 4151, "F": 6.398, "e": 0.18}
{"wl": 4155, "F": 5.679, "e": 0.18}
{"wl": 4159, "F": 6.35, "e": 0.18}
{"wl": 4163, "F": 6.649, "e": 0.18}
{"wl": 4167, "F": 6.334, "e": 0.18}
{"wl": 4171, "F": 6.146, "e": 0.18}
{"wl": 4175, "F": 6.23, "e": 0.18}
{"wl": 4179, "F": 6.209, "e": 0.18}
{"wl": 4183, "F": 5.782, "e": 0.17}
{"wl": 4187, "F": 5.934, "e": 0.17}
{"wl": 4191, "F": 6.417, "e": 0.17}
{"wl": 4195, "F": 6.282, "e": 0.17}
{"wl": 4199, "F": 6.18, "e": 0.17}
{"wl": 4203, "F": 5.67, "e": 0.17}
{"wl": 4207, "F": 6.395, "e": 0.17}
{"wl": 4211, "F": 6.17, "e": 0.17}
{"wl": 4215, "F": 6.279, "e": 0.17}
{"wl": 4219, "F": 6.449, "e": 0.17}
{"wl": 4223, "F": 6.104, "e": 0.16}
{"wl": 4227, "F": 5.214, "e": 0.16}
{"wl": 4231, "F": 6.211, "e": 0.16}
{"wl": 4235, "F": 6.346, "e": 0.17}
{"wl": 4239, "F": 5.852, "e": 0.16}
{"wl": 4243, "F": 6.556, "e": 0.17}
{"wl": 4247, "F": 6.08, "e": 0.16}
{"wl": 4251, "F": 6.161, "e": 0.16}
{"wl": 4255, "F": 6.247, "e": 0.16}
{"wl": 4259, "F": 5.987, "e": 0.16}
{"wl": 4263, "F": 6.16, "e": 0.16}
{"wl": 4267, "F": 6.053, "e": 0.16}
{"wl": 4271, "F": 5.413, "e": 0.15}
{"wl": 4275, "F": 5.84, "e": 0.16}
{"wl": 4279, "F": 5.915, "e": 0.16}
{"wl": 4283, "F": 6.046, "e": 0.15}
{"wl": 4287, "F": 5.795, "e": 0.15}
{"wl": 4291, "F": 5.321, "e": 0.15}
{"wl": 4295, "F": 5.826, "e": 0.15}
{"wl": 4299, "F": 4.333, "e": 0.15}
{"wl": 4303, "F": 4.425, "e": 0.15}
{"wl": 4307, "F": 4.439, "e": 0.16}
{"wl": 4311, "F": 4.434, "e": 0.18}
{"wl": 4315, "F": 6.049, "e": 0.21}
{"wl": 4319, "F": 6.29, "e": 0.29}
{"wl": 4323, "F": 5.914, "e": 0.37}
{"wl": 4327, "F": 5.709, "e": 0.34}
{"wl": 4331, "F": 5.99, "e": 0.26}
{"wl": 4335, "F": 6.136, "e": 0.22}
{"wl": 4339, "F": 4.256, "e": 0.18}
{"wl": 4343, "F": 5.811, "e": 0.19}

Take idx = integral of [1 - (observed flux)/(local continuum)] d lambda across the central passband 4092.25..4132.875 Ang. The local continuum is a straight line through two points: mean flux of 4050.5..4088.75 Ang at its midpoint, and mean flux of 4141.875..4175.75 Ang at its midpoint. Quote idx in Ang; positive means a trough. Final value 1.3 Ang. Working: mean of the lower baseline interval 6.02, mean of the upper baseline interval 6.22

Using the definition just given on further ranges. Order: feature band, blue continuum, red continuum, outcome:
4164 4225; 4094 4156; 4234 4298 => -2.05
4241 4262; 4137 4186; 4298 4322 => -2.67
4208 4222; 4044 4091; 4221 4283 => -0.65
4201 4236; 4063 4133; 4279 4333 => -2.62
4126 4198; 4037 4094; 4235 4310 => -3.58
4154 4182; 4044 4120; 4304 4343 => -2.16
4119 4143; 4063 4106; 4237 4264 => -1.04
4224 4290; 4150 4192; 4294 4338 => -3.23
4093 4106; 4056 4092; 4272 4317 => 1.15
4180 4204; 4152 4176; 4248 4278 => 0.39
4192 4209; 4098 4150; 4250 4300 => -0.71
